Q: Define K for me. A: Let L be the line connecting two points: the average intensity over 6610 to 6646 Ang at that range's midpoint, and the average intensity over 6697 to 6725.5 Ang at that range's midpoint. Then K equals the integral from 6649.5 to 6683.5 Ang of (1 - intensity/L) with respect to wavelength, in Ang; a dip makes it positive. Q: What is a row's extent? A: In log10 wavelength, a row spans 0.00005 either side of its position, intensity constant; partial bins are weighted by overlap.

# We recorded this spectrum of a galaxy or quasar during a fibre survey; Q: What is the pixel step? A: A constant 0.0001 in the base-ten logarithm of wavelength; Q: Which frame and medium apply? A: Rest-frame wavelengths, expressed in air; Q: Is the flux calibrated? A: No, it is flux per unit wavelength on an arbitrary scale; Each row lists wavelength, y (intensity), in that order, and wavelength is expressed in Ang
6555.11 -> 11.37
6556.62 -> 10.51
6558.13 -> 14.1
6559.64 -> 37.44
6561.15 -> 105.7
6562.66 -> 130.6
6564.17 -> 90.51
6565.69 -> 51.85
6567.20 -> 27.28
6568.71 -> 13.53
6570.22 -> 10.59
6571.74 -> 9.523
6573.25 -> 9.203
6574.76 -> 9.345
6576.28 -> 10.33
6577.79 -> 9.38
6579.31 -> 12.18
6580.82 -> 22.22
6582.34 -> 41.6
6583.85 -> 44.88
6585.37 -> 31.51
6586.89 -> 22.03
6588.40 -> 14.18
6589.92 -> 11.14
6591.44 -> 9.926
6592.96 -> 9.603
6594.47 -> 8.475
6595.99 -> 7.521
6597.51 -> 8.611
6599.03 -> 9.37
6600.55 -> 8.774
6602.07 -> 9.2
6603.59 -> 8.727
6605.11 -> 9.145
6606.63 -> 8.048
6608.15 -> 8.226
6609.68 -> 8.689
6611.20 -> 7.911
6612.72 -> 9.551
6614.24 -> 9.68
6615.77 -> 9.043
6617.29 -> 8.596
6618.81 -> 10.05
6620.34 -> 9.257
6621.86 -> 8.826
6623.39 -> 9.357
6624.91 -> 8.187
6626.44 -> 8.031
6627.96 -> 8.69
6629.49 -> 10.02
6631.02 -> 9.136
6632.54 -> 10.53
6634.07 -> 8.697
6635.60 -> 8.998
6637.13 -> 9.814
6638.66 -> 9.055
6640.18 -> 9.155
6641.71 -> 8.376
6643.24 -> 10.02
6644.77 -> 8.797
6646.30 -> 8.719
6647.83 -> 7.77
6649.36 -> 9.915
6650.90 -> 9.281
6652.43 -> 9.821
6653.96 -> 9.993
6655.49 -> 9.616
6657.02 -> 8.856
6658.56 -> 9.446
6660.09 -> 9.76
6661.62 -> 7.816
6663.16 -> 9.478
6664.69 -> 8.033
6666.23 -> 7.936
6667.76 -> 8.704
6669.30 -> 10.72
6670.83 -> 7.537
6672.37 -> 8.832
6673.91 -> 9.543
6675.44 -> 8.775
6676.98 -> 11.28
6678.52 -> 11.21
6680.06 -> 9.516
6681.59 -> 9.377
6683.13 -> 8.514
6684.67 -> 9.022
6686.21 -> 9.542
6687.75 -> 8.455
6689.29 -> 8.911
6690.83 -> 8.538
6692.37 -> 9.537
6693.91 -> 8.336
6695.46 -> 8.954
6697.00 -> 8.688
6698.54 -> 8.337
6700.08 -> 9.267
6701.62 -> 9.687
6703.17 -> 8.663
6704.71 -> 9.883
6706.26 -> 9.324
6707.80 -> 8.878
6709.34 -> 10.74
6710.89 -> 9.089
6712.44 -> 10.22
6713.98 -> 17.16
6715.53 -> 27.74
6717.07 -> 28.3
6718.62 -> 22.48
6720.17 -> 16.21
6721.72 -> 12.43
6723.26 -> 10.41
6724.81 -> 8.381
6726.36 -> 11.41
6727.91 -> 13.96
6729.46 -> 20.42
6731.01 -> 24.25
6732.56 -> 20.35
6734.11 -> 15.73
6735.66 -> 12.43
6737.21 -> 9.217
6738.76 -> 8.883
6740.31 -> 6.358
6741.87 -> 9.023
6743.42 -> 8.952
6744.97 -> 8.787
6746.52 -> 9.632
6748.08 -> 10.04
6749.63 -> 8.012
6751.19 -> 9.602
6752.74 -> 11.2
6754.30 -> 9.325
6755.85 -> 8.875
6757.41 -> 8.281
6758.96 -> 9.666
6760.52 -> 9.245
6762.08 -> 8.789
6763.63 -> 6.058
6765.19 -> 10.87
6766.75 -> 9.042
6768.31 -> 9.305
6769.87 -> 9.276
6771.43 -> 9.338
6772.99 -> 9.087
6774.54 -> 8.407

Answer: 5.08 Ang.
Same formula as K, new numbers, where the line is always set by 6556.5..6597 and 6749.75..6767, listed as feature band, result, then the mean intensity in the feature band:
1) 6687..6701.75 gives 6.6 Ang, 8.84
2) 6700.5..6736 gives -3.9 Ang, 14.7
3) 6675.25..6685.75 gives 4.7 Ang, 9.71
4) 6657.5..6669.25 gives 6.4 Ang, 8.86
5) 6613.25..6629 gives 9.9 Ang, 9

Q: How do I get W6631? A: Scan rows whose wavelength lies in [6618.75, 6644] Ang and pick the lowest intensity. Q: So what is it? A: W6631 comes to 8.031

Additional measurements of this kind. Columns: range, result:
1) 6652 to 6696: 7.537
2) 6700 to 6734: 8.381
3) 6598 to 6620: 7.911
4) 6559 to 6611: 7.521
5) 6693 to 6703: 8.336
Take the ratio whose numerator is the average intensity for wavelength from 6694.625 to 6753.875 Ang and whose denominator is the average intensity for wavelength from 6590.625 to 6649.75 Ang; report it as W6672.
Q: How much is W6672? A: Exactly 1.4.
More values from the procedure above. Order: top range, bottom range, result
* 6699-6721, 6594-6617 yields 1.61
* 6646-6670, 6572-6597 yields 0.54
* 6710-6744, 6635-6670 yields 1.61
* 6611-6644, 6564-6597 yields 0.45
